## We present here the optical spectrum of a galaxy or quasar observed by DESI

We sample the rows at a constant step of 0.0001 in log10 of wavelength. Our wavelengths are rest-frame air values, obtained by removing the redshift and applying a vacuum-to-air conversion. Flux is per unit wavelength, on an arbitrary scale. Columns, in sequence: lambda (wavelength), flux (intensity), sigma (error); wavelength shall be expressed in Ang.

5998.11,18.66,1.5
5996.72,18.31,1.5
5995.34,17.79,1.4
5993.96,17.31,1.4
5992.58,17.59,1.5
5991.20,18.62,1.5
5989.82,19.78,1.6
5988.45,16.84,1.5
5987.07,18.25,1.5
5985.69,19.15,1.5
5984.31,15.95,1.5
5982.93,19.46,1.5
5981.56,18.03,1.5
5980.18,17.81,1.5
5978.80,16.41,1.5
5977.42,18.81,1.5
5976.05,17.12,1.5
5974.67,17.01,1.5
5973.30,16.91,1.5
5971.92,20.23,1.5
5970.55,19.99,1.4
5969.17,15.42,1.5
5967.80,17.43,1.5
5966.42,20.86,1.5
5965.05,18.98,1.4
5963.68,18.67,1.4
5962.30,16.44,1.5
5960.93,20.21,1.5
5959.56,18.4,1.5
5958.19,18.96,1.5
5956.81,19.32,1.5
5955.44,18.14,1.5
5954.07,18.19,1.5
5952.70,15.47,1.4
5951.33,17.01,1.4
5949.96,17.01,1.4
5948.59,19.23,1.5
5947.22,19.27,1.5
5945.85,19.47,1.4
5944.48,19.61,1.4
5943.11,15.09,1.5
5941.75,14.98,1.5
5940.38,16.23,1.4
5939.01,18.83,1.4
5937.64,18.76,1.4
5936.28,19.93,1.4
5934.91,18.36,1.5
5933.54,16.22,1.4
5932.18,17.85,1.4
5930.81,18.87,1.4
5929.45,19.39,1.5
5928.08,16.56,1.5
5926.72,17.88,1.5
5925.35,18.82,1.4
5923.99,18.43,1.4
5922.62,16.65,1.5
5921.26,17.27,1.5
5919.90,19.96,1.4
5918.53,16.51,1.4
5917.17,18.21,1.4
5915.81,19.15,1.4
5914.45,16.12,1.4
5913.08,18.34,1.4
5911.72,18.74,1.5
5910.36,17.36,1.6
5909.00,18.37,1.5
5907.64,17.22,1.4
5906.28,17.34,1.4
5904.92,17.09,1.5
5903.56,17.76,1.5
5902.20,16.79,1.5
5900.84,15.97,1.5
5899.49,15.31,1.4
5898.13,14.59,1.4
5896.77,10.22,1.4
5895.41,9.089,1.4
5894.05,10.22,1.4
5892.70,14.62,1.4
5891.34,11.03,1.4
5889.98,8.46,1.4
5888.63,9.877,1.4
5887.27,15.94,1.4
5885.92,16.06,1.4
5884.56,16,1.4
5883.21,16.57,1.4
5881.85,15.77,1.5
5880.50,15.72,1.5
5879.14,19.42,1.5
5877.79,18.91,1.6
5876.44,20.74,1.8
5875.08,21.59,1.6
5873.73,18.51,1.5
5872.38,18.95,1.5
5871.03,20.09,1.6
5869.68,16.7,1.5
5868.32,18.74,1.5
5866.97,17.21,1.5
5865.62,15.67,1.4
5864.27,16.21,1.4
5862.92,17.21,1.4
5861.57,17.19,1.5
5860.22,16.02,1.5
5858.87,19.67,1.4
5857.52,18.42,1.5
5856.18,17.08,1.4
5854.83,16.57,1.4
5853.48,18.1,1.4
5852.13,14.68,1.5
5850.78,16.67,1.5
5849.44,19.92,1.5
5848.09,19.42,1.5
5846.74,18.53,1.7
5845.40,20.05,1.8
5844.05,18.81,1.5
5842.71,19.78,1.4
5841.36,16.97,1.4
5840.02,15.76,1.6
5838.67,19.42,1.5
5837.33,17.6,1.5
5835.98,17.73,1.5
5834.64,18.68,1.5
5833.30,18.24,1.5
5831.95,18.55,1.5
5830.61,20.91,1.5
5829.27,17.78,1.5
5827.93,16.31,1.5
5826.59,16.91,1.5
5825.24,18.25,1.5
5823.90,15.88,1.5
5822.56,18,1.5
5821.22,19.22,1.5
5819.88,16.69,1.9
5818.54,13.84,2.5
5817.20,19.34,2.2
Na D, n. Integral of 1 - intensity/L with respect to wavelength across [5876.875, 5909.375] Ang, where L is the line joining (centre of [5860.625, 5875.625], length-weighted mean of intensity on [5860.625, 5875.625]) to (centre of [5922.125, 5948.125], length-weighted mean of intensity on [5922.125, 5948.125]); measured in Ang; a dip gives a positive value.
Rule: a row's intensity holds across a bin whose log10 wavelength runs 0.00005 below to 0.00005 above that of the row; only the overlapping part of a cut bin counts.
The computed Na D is 5.5 Ang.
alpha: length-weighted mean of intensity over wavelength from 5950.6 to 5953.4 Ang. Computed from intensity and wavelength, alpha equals 16.3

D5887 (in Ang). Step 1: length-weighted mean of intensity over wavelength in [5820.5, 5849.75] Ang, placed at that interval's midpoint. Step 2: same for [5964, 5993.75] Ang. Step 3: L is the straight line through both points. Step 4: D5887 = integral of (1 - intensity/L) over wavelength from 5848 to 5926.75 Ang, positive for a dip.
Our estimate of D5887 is 6.6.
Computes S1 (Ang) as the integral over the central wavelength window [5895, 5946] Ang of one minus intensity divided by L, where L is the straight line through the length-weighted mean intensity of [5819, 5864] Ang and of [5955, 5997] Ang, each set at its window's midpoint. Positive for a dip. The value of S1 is 2.41 Ang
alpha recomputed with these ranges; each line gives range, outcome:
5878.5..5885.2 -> 16.7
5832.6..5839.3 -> 18.3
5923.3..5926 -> 18.6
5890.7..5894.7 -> 12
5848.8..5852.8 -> 17.1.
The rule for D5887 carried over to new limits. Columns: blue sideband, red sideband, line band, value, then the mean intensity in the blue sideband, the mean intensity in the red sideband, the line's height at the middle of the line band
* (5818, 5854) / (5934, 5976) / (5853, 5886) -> 0.4 Ang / 17.9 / 18.1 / 18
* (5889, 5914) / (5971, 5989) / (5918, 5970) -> -4.9 Ang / 14.9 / 17.9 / 16.5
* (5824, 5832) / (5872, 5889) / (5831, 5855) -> -0.5 Ang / 17.9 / 17.3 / 17.8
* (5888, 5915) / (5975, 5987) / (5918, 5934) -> -2.3 Ang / 14.7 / 17.8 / 15.7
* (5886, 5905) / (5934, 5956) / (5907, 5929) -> -3.6 Ang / 13.3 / 17.8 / 15.4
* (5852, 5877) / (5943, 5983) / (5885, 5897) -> 4.1 Ang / 17.9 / 18.2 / 18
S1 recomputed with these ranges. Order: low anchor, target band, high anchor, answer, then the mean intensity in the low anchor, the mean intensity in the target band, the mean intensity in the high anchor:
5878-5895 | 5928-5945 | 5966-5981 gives -1.5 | 14.2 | 17.8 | 17.9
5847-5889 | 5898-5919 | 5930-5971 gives 0.6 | 17.5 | 17.3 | 18.1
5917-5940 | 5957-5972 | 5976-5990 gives -0.5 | 18.1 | 18.6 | 17.9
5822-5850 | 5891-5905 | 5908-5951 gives 3.3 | 18.3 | 13.8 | 18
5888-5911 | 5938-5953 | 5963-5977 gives -0.6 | 14.2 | 17.5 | 18.3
